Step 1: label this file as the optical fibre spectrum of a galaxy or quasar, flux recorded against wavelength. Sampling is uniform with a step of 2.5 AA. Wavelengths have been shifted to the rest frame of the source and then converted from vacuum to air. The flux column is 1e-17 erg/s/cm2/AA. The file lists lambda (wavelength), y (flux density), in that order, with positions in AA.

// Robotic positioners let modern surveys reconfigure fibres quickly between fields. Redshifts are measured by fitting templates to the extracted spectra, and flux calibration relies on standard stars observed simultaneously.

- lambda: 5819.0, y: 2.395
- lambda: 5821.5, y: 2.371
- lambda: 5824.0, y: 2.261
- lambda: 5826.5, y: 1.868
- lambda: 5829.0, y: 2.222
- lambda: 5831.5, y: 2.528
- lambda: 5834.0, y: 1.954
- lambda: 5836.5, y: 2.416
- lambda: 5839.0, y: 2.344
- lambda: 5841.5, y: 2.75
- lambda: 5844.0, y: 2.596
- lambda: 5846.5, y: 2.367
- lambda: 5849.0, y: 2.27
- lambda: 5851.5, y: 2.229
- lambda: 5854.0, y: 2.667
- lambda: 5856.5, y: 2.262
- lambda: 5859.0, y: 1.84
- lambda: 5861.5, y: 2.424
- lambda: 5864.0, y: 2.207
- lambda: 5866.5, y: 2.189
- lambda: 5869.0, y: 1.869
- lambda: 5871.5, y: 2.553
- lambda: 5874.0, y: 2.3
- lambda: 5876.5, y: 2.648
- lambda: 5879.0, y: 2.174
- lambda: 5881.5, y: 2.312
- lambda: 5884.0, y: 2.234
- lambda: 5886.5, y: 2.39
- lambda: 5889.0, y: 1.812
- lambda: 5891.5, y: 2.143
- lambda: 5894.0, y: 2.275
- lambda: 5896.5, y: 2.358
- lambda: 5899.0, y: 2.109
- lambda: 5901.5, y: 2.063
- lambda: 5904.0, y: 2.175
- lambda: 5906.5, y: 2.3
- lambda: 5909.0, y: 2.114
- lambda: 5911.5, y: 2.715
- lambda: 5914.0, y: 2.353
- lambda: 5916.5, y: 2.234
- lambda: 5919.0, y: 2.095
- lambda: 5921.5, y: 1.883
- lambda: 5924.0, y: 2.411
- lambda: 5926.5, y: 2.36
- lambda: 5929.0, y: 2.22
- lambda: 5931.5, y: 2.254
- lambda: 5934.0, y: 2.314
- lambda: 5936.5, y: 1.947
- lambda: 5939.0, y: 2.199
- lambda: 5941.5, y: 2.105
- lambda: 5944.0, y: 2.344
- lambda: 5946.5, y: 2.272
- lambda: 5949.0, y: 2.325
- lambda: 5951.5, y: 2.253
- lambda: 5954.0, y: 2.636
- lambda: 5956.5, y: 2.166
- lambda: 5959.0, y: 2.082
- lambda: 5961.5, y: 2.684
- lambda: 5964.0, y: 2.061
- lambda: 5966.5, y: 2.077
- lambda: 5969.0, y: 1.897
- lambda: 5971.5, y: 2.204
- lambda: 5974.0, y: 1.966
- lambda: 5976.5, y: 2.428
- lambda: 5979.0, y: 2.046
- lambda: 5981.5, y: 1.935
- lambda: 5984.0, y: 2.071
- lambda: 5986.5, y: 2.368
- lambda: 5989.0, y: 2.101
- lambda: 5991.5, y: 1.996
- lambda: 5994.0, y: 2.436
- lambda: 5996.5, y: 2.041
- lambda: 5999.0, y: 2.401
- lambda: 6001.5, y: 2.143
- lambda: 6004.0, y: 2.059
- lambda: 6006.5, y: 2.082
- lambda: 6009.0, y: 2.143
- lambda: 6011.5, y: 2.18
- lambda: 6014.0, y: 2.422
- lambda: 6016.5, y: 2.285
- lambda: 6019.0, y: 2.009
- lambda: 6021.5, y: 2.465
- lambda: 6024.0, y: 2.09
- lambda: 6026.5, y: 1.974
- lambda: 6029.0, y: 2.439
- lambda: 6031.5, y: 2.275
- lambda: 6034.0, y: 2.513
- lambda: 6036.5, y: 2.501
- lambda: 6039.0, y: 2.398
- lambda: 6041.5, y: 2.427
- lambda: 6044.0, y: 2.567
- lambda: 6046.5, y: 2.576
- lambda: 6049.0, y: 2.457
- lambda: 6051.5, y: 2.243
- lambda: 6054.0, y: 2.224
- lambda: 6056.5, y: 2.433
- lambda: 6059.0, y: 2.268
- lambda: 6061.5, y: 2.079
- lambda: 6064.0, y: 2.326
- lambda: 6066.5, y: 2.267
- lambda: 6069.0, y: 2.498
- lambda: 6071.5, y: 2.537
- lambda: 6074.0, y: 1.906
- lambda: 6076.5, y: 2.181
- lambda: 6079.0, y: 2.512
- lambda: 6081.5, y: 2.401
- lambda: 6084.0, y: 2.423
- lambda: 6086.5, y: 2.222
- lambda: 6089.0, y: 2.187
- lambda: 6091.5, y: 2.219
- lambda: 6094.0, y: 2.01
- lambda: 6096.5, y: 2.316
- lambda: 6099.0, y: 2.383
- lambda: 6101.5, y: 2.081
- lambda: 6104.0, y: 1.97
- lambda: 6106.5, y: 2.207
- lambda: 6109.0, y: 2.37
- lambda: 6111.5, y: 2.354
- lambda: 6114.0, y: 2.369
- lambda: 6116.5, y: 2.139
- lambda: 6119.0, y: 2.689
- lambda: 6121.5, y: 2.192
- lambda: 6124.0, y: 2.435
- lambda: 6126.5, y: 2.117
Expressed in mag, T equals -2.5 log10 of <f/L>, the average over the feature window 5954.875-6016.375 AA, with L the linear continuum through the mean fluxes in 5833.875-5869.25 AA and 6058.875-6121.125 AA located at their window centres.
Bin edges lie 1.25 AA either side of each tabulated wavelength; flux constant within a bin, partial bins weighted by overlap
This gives 0.06 mag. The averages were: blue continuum 2.31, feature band 2.17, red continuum 2.28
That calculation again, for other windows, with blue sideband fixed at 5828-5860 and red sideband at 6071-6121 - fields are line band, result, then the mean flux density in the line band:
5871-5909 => 0.04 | 2.25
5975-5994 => 0.07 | 2.15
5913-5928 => 0.05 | 2.22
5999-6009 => 0.08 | 2.14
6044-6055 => -0.05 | 2.4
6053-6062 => 0.01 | 2.27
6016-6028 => 0.06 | 2.16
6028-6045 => -0.07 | 2.44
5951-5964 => -0.01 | 2.34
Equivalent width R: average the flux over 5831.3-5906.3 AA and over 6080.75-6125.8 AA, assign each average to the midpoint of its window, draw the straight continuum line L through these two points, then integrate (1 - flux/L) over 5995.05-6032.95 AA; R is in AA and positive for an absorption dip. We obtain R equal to 1.2 AA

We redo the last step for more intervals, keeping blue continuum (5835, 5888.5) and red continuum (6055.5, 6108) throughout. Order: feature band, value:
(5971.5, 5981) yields 0.6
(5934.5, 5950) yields 0.7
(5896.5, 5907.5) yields 0.6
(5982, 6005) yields 1.1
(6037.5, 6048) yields -1.0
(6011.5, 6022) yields 0.0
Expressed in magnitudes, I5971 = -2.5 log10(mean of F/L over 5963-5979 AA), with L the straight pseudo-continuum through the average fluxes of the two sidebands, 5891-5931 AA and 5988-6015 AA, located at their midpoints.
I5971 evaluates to 0.05 mag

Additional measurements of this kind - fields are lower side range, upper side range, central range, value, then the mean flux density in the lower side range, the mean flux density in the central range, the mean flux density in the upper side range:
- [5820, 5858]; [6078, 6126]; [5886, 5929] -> 0.05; 2.34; 2.22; 2.28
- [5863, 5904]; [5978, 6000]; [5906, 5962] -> -0.04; 2.23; 2.27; 2.15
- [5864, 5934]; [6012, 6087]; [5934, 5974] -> 0.03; 2.24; 2.21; 2.33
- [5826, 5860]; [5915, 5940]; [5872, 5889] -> -0.02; 2.32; 2.31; 2.19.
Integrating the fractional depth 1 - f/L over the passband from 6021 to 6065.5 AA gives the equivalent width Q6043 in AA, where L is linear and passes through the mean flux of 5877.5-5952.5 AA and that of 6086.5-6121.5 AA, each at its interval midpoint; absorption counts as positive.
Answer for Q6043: -2.04 AA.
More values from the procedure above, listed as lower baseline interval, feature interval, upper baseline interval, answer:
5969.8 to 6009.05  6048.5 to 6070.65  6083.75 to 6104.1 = -1.3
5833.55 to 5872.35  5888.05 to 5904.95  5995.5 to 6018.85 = 1.0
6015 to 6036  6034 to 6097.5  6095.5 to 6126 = -1.5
